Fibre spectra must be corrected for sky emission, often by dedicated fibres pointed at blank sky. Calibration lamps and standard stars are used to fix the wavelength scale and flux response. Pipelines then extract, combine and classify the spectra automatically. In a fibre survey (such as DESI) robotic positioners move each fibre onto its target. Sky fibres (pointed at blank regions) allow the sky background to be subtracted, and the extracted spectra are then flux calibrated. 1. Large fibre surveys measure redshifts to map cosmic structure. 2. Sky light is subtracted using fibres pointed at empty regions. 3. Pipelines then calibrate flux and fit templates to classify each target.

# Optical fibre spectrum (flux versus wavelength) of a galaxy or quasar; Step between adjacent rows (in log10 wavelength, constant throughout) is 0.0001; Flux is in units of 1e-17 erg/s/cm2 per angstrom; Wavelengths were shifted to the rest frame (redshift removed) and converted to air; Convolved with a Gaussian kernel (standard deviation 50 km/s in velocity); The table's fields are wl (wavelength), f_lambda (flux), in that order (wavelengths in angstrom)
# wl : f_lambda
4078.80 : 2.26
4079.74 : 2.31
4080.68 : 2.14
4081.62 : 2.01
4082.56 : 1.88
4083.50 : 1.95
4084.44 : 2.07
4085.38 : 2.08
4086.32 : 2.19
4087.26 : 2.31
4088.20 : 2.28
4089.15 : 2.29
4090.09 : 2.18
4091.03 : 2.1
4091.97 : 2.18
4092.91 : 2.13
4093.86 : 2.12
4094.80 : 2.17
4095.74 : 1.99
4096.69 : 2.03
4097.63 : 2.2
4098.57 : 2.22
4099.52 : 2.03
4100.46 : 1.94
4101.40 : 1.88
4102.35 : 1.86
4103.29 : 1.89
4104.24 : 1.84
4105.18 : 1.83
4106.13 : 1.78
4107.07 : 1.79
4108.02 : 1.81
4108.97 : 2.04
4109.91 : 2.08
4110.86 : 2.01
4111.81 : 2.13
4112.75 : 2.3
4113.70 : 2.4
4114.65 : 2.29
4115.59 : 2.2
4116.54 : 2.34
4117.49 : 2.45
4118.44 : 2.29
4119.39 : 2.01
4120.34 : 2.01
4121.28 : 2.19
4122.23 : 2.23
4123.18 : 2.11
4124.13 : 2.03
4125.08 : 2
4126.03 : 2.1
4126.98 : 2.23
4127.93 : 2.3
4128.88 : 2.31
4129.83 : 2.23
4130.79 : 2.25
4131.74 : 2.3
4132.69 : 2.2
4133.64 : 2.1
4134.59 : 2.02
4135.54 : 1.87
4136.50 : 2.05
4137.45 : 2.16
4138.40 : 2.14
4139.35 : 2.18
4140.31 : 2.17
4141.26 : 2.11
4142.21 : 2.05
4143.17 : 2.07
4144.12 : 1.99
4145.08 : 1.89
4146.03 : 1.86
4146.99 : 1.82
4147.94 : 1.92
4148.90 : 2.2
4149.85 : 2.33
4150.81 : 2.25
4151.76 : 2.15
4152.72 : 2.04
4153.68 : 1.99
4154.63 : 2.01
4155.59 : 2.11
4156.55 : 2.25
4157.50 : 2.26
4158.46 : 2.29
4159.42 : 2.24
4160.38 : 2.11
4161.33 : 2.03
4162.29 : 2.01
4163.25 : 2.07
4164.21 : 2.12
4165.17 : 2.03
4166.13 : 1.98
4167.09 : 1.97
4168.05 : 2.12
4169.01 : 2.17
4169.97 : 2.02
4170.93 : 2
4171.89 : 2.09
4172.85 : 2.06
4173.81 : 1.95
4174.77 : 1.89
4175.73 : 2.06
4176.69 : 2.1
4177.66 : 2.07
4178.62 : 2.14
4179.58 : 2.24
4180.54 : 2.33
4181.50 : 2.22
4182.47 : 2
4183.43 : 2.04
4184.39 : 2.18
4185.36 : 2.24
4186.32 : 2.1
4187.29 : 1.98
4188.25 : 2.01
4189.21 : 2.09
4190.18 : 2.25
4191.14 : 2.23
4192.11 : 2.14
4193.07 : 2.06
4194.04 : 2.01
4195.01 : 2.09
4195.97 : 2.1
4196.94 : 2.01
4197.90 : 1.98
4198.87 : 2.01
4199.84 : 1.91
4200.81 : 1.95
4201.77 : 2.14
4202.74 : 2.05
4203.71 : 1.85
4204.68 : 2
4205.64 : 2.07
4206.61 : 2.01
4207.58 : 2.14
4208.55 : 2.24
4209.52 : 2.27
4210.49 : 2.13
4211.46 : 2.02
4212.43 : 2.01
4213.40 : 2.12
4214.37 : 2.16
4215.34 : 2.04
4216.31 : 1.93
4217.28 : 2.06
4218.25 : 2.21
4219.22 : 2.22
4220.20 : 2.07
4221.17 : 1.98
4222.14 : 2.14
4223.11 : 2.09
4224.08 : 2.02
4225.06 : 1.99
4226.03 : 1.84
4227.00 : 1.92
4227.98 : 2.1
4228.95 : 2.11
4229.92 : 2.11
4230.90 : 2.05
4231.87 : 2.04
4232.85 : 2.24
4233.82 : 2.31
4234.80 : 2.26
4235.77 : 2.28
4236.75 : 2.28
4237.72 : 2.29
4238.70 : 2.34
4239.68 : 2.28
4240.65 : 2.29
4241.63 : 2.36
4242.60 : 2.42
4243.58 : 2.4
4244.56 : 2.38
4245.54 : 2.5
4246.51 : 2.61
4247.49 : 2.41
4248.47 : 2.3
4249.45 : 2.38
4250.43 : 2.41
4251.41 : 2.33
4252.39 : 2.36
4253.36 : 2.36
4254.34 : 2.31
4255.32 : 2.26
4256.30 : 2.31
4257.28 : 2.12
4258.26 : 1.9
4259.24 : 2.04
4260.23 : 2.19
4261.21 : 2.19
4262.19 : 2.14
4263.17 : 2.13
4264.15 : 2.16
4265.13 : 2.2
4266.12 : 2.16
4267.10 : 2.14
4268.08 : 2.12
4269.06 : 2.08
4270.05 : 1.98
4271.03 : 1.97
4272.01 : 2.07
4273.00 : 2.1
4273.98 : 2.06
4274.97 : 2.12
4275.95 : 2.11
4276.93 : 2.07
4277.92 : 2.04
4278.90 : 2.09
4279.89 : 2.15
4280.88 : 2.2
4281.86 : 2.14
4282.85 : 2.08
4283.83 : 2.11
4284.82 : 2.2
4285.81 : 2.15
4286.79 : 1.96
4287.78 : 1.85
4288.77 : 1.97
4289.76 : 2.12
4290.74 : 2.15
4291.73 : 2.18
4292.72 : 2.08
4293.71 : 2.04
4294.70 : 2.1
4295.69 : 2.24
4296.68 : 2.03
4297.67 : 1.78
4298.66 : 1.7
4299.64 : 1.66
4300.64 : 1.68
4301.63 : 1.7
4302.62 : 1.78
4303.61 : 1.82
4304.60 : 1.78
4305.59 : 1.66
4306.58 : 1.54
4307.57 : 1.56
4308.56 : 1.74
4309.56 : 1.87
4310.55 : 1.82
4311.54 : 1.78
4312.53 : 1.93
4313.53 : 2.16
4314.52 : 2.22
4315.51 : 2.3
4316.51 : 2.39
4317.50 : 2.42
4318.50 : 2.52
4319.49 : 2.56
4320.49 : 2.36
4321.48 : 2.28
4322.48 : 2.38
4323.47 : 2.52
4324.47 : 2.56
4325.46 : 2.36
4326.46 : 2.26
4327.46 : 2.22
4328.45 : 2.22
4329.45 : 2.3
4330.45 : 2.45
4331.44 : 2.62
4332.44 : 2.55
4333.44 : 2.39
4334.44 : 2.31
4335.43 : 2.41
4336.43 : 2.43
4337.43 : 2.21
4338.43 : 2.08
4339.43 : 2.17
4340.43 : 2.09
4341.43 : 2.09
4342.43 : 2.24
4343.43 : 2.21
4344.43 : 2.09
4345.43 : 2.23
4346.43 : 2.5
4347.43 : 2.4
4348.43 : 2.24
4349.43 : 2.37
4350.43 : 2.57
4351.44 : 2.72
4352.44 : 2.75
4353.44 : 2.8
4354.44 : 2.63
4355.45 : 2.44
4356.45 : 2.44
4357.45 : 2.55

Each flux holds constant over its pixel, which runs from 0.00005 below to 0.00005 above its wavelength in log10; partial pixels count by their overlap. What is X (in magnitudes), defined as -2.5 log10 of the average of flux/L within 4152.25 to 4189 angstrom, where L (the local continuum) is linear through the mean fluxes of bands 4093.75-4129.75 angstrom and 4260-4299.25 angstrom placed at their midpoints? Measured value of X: 0.00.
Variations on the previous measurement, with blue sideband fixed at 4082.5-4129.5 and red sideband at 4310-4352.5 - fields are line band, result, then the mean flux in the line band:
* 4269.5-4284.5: 0.088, 2.09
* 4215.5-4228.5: 0.086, 2.04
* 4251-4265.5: 0.022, 2.2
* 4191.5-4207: 0.085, 2.03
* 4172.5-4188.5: 0.039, 2.1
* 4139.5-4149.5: 0.064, 2.02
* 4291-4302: 0.180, 1.93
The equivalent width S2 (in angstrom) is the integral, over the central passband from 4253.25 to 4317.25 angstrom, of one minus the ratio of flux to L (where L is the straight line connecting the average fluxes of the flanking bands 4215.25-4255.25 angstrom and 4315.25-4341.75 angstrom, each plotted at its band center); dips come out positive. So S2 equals 7.3 angstrom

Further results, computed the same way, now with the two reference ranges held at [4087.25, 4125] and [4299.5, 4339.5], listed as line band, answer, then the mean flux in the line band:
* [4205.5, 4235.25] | 0.43 angstrom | 2.09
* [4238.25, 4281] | -1.64 angstrom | 2.22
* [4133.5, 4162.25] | 0.25 angstrom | 2.09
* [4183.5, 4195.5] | 0.02 angstrom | 2.11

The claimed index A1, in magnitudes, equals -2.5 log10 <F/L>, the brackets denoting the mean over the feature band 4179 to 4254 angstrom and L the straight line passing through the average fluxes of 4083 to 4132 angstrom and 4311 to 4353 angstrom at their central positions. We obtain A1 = 0.03 mag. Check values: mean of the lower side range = 2.11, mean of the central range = 2.16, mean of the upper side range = 2.33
